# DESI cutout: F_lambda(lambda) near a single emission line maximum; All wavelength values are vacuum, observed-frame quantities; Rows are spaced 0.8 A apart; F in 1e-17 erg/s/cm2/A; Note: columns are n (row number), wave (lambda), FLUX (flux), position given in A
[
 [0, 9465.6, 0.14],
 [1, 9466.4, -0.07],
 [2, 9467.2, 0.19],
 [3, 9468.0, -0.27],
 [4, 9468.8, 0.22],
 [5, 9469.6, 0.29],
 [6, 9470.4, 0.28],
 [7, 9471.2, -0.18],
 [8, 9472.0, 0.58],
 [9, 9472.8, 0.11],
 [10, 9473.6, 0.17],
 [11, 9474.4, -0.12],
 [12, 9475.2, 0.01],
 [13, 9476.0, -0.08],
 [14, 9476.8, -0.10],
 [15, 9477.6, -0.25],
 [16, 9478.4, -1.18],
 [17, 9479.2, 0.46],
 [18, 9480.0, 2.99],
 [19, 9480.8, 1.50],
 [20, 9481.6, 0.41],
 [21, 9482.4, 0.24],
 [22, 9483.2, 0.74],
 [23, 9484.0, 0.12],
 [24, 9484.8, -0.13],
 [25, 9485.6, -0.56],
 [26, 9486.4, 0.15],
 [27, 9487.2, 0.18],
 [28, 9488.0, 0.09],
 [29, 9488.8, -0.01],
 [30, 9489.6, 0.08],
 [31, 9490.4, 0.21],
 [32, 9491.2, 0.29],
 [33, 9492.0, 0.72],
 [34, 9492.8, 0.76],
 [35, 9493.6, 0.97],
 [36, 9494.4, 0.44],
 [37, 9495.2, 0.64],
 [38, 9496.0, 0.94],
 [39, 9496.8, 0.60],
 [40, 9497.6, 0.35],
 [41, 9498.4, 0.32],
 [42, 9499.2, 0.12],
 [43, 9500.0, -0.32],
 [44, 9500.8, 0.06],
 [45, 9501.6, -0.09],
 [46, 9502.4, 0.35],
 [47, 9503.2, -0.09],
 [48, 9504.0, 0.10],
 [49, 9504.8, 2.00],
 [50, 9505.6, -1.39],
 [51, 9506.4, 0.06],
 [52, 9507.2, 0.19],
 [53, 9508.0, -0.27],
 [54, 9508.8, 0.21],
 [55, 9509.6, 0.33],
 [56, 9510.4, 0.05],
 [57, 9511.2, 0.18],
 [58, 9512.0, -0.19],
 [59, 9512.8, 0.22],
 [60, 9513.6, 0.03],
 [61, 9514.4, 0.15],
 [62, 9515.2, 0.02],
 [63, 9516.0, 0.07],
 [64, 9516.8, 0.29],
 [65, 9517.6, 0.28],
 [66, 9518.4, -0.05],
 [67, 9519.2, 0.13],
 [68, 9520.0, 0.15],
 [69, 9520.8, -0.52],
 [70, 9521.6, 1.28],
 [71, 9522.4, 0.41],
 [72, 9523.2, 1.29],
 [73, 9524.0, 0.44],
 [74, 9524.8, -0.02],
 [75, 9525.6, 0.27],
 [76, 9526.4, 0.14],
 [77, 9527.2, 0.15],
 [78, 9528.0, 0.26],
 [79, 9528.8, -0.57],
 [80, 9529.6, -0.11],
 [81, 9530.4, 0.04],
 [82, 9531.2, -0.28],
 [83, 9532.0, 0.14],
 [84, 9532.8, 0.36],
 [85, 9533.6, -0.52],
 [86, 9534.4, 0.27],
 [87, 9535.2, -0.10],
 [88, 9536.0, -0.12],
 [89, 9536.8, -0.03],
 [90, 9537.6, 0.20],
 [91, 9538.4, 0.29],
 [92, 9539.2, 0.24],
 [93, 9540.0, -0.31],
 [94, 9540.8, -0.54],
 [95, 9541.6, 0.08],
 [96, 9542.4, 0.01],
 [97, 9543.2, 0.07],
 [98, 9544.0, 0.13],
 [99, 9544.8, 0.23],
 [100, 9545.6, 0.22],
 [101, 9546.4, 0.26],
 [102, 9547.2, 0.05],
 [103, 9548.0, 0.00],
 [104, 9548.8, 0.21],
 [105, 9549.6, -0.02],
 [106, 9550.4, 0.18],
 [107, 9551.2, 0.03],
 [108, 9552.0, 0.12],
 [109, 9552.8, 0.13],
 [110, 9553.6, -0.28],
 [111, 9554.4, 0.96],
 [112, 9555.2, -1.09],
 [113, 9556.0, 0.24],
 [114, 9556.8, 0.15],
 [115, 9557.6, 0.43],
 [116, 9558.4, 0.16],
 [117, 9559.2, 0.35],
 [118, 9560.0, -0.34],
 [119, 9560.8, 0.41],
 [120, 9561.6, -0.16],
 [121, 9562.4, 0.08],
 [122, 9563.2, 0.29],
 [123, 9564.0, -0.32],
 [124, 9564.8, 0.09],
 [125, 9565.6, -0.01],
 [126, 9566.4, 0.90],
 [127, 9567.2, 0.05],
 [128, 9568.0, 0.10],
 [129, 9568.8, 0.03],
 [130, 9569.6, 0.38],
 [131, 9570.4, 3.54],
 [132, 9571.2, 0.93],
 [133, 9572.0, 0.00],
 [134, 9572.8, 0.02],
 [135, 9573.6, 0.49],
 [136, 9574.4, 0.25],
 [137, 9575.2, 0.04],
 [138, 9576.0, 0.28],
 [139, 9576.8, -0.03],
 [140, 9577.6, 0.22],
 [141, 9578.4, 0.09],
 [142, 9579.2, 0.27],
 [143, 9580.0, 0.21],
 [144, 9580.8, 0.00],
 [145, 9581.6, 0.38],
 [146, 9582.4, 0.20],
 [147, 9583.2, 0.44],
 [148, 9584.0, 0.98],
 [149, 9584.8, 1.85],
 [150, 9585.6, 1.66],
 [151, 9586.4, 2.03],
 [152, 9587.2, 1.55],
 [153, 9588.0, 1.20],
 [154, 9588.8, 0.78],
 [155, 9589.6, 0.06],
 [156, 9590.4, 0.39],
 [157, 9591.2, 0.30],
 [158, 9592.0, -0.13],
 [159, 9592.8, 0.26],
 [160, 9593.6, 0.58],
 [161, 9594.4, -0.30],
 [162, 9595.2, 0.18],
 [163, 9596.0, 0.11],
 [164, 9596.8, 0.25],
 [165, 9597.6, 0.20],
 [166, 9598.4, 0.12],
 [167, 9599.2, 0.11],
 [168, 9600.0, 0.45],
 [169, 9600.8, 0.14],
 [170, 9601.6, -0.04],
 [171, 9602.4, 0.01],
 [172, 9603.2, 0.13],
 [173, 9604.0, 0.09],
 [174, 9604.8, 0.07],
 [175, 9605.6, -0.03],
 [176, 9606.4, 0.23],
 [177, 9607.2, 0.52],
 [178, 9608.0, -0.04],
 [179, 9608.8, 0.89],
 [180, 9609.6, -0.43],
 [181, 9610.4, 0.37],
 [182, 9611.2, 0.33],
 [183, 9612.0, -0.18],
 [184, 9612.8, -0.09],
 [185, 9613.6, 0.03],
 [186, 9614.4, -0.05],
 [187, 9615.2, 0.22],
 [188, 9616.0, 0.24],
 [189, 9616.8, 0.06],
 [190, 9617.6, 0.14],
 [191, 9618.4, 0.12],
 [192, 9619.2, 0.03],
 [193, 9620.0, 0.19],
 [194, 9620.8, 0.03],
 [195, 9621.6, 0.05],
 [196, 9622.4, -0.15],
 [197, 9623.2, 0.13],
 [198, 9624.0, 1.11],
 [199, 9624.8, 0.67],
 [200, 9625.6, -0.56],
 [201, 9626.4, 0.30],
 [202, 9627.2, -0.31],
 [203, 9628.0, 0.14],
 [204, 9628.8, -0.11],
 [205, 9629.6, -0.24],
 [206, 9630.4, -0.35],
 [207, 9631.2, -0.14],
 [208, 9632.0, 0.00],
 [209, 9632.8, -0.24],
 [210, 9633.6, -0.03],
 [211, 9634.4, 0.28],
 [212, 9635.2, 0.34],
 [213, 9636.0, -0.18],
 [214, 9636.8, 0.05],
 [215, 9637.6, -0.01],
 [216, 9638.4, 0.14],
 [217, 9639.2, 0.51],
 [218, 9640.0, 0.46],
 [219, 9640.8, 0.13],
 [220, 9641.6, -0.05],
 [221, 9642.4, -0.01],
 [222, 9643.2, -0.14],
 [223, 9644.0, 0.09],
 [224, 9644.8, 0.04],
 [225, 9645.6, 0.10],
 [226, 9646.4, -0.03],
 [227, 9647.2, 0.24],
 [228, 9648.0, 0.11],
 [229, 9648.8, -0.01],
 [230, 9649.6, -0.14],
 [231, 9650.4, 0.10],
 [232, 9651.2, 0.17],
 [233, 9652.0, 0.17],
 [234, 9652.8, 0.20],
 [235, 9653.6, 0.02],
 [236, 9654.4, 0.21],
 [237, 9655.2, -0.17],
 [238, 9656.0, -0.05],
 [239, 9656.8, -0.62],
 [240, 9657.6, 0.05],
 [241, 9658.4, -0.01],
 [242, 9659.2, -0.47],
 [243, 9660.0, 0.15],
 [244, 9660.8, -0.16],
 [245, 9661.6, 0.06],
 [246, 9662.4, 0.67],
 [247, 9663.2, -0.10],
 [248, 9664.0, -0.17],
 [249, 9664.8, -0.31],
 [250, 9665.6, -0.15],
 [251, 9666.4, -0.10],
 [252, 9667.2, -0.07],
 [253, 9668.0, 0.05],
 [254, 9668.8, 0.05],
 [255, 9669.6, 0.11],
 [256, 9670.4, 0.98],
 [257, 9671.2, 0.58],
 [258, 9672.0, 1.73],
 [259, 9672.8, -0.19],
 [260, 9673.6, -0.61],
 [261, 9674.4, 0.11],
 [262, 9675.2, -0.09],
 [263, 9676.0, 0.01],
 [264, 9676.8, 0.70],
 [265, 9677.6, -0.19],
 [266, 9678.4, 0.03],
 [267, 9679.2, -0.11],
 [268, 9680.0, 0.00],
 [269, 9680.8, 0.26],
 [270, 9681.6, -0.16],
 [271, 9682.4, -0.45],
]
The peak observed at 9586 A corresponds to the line [O III]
